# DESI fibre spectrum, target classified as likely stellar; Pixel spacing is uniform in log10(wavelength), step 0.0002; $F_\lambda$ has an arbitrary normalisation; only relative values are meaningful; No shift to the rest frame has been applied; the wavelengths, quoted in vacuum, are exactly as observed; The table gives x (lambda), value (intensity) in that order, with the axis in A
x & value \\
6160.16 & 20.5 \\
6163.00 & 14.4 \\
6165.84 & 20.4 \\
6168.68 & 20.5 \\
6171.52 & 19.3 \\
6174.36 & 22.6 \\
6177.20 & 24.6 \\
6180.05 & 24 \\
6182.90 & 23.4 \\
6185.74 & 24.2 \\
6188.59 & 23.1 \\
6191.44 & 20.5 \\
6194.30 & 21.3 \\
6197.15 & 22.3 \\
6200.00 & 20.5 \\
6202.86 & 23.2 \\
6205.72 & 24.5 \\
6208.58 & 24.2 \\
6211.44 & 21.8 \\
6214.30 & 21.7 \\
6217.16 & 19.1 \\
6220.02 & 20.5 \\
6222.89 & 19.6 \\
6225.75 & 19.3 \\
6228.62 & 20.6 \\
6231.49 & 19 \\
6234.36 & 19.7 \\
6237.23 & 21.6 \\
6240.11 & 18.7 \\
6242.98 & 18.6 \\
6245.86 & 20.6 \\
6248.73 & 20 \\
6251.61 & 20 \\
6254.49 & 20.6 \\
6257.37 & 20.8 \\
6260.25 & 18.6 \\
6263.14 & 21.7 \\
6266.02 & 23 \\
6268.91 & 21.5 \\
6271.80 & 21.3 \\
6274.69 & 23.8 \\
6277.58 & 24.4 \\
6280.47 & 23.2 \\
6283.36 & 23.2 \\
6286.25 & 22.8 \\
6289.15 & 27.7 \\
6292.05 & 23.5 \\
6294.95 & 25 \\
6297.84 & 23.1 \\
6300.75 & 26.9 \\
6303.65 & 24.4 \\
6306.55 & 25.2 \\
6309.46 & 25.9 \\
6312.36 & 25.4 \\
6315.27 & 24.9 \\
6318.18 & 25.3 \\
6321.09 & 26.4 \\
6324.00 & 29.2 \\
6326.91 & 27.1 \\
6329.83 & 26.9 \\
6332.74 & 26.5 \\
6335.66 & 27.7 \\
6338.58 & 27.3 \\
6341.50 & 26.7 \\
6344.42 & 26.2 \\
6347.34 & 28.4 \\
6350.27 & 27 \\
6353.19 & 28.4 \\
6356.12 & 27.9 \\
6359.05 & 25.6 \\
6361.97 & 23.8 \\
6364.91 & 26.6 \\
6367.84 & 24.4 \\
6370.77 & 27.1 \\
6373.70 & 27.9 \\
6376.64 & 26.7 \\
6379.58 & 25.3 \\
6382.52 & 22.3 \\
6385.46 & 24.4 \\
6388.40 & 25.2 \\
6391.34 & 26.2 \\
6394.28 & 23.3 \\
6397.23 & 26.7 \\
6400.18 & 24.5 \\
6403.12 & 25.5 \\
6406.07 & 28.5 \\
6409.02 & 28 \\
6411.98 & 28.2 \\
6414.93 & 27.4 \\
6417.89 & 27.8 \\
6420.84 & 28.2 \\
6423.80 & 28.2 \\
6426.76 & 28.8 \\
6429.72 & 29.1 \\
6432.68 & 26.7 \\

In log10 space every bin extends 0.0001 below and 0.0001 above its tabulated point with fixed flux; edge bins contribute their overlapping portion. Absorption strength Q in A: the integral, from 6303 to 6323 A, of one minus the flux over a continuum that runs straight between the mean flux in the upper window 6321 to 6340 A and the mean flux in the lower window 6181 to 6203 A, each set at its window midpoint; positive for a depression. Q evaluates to 0.93 A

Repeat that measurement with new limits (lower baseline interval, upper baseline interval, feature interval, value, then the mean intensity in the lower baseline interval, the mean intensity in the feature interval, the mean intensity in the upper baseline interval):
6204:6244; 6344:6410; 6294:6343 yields -4.3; 20.7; 26.1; 26.1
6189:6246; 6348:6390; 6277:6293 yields -0.7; 20.9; 24.1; 25.9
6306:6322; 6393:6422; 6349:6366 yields -0.3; 25.5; 26.5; 26.8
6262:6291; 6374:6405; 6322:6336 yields -1.9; 23.3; 27.4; 25.2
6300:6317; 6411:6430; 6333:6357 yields -1.0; 25.4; 27.4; 28.2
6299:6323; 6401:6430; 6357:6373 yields 0.6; 25.6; 25.7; 27.8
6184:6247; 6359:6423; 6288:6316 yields -1.9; 21.1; 25.2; 26.1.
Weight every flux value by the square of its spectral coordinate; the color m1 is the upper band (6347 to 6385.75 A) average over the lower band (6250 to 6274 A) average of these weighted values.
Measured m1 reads 1.28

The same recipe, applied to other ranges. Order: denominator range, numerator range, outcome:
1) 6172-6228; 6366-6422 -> 1.26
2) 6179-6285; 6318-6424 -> 1.29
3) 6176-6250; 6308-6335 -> 1.28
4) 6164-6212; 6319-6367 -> 1.27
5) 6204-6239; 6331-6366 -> 1.33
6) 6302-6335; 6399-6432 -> 1.09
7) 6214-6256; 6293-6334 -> 1.33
